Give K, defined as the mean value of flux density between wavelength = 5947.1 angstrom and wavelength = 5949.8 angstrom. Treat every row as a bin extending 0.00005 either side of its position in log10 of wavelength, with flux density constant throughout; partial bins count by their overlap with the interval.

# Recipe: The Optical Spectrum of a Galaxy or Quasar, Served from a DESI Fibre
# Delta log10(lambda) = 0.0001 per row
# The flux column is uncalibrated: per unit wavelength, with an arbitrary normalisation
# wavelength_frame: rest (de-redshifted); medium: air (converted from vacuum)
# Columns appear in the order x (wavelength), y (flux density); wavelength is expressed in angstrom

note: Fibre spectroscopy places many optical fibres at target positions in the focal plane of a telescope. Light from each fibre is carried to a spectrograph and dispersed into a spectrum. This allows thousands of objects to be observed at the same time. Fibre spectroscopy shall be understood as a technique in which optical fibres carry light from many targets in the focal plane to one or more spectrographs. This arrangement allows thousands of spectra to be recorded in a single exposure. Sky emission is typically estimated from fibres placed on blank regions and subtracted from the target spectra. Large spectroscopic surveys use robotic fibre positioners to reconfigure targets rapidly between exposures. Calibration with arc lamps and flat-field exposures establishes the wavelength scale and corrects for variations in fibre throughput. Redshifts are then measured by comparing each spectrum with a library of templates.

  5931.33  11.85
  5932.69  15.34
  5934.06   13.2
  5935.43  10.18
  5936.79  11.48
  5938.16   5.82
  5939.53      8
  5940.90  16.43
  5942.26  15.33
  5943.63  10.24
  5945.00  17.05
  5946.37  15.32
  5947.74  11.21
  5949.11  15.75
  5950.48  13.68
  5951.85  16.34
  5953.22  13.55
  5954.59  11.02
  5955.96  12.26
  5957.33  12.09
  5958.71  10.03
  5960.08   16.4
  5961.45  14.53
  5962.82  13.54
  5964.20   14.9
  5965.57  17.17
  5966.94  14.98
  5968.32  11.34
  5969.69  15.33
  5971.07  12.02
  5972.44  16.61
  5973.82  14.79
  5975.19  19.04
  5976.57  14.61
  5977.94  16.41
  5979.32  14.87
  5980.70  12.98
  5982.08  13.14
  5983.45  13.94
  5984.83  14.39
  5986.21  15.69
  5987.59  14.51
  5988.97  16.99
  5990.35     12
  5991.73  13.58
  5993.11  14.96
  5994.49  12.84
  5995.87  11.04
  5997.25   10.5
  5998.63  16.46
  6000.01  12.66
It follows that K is 13.5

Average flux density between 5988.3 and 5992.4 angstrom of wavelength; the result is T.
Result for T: 14.2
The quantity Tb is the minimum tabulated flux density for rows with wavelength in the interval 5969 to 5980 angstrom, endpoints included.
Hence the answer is 12.02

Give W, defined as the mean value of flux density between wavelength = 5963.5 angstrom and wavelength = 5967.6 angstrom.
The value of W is 15.7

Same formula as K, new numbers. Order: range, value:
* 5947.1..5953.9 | 14.1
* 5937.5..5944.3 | 11.2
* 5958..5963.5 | 13.6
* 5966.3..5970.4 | 13.8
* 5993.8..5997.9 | 11.5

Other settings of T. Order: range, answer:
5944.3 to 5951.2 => 14.6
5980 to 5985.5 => 13.6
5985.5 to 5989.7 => 15.7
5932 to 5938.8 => 11.2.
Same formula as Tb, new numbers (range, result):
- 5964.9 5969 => 11.34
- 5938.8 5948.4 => 8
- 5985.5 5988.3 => 14.51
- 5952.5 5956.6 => 11.02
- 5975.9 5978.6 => 14.61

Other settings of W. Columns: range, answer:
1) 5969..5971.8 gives 13.7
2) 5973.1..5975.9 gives 16.9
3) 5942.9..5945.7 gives 13.7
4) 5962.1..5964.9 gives 14.2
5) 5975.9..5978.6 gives 15.5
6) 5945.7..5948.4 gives 13.3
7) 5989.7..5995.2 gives 13.3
